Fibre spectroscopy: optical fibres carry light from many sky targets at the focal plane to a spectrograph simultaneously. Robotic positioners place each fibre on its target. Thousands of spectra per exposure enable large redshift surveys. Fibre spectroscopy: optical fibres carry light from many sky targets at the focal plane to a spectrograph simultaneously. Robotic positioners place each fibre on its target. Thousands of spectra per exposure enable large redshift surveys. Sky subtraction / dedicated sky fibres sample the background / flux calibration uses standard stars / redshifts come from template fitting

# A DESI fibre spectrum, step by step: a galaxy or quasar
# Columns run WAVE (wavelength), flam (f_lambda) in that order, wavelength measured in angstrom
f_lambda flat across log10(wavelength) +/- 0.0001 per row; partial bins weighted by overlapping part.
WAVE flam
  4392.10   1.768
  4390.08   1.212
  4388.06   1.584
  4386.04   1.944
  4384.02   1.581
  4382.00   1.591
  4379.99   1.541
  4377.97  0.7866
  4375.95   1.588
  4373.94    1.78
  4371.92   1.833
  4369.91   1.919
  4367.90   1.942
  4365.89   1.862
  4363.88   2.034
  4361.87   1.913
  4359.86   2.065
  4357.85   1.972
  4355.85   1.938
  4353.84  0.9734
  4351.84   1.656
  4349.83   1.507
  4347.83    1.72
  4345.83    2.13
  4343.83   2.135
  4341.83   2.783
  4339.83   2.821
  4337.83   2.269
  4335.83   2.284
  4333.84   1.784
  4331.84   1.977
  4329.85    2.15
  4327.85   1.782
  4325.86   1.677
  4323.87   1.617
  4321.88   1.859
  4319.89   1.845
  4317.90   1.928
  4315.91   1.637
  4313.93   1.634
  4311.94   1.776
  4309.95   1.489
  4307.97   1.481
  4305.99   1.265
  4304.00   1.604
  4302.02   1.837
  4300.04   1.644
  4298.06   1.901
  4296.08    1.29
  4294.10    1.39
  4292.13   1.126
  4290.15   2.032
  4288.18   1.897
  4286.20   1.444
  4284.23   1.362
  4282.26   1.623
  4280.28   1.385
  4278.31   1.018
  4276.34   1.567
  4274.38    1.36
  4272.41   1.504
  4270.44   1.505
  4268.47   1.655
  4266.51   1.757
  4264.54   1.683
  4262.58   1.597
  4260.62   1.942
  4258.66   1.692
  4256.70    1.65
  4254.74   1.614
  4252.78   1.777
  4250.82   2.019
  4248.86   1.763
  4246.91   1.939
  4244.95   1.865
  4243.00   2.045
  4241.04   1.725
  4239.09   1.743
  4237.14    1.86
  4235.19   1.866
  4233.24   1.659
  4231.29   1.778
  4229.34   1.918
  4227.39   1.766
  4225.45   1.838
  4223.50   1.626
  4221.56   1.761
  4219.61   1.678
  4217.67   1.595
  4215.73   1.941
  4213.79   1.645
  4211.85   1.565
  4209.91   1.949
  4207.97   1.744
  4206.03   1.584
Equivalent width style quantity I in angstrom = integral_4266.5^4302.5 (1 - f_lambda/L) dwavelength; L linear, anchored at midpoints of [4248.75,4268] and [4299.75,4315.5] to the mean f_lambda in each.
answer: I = 2.8 angstrom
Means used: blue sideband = 1.75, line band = 1.53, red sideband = 1.59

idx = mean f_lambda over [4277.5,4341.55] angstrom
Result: 1.73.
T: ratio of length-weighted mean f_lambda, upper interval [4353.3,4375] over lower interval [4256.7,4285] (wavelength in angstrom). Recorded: 1.20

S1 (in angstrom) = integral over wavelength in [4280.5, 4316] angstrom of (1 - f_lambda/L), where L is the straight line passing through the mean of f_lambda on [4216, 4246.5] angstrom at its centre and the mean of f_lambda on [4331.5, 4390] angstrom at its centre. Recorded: 4.8 angstrom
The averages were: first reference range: 1.79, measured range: 1.57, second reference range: 1.85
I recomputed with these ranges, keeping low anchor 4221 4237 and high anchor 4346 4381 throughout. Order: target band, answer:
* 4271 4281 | 2.2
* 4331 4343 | -4.1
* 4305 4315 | 1.2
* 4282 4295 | 1.5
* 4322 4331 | -0.4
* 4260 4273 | 0.8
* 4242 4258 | -0.5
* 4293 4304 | 0.9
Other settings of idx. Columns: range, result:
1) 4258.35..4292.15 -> 1.57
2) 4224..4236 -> 1.8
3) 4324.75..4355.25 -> 1.97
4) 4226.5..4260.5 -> 1.81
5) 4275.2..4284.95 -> 1.39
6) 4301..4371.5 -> 1.86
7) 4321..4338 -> 1.92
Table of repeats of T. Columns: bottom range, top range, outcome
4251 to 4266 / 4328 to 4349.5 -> 1.26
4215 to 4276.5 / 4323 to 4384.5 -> 1.07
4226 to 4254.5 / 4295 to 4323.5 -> 0.90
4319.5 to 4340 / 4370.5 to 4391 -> 0.79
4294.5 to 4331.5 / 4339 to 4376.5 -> 1.14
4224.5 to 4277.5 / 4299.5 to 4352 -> 1.07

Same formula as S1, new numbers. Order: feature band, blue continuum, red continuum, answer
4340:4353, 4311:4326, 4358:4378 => -1.7 angstrom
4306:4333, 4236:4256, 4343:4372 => 1.4 angstrom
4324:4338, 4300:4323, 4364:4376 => -1.8 angstrom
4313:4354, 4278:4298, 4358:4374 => -4.4 angstrom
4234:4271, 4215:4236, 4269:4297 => -3.4 angstrom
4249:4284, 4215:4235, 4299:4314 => 1.4 angstrom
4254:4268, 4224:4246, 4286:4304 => 0.2 angstrom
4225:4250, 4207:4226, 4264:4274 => -2.2 angstrom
